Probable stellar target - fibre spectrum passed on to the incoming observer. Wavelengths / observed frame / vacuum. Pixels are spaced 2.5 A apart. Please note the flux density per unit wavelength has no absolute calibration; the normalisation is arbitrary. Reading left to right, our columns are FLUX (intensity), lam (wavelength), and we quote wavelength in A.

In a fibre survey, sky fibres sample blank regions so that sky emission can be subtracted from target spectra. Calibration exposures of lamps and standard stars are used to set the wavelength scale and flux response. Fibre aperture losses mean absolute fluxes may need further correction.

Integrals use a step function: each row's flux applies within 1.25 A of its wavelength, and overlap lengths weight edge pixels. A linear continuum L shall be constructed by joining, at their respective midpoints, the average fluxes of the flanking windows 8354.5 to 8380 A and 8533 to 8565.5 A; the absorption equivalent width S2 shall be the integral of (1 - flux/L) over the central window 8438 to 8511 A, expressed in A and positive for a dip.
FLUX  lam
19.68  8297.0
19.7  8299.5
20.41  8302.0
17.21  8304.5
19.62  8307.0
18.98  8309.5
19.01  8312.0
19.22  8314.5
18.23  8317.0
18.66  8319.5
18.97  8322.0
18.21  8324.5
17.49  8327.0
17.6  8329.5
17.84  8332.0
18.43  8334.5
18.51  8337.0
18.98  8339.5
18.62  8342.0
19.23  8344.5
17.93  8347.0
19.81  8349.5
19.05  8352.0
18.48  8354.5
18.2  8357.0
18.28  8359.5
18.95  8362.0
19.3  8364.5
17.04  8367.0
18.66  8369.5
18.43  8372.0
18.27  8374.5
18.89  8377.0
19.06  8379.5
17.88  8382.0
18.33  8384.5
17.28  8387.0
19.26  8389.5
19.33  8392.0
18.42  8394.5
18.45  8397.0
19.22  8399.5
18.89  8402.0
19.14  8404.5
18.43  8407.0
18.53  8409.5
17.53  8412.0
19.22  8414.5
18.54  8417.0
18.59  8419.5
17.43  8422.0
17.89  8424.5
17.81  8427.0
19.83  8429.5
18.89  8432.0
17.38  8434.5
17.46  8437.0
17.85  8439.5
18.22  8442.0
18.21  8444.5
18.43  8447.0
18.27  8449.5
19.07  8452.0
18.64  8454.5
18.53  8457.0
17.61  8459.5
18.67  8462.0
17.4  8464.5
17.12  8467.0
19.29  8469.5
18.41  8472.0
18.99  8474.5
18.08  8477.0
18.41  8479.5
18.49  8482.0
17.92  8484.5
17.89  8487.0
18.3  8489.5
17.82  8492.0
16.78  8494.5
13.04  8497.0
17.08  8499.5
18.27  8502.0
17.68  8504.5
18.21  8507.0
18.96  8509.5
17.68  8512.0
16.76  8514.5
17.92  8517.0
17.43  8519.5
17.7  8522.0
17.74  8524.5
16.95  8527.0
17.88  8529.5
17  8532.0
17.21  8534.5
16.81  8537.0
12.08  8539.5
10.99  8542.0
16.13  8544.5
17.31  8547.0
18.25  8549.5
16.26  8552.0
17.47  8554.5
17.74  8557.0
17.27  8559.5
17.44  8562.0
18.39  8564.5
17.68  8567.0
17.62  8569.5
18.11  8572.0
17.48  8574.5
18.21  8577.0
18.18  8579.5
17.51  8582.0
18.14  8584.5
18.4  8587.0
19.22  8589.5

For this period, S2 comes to -3.1 A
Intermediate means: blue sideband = 18.5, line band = 18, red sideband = 16.4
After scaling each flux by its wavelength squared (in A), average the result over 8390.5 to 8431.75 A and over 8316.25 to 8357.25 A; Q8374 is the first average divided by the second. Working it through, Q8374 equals 1.02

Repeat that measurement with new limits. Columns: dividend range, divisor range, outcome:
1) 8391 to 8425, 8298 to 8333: 1.02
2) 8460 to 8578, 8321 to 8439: 0.97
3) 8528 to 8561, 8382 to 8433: 0.91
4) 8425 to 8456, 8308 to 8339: 1.02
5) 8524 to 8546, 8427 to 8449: 0.89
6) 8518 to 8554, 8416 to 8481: 0.92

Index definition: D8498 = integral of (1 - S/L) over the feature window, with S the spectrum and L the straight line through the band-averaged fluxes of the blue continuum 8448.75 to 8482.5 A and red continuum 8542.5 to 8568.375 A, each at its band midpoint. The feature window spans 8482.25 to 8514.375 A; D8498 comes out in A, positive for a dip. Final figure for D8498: 0.8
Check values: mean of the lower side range 18.4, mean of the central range 17.5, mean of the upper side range 17.2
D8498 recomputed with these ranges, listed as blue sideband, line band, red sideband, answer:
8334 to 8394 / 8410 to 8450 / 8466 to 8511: -0.1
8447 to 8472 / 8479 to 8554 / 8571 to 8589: 4.8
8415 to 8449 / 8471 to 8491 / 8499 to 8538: -0.5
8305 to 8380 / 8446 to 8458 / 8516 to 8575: -0.6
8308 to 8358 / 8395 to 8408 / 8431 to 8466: -0.3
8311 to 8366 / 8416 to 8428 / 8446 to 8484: 0.2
